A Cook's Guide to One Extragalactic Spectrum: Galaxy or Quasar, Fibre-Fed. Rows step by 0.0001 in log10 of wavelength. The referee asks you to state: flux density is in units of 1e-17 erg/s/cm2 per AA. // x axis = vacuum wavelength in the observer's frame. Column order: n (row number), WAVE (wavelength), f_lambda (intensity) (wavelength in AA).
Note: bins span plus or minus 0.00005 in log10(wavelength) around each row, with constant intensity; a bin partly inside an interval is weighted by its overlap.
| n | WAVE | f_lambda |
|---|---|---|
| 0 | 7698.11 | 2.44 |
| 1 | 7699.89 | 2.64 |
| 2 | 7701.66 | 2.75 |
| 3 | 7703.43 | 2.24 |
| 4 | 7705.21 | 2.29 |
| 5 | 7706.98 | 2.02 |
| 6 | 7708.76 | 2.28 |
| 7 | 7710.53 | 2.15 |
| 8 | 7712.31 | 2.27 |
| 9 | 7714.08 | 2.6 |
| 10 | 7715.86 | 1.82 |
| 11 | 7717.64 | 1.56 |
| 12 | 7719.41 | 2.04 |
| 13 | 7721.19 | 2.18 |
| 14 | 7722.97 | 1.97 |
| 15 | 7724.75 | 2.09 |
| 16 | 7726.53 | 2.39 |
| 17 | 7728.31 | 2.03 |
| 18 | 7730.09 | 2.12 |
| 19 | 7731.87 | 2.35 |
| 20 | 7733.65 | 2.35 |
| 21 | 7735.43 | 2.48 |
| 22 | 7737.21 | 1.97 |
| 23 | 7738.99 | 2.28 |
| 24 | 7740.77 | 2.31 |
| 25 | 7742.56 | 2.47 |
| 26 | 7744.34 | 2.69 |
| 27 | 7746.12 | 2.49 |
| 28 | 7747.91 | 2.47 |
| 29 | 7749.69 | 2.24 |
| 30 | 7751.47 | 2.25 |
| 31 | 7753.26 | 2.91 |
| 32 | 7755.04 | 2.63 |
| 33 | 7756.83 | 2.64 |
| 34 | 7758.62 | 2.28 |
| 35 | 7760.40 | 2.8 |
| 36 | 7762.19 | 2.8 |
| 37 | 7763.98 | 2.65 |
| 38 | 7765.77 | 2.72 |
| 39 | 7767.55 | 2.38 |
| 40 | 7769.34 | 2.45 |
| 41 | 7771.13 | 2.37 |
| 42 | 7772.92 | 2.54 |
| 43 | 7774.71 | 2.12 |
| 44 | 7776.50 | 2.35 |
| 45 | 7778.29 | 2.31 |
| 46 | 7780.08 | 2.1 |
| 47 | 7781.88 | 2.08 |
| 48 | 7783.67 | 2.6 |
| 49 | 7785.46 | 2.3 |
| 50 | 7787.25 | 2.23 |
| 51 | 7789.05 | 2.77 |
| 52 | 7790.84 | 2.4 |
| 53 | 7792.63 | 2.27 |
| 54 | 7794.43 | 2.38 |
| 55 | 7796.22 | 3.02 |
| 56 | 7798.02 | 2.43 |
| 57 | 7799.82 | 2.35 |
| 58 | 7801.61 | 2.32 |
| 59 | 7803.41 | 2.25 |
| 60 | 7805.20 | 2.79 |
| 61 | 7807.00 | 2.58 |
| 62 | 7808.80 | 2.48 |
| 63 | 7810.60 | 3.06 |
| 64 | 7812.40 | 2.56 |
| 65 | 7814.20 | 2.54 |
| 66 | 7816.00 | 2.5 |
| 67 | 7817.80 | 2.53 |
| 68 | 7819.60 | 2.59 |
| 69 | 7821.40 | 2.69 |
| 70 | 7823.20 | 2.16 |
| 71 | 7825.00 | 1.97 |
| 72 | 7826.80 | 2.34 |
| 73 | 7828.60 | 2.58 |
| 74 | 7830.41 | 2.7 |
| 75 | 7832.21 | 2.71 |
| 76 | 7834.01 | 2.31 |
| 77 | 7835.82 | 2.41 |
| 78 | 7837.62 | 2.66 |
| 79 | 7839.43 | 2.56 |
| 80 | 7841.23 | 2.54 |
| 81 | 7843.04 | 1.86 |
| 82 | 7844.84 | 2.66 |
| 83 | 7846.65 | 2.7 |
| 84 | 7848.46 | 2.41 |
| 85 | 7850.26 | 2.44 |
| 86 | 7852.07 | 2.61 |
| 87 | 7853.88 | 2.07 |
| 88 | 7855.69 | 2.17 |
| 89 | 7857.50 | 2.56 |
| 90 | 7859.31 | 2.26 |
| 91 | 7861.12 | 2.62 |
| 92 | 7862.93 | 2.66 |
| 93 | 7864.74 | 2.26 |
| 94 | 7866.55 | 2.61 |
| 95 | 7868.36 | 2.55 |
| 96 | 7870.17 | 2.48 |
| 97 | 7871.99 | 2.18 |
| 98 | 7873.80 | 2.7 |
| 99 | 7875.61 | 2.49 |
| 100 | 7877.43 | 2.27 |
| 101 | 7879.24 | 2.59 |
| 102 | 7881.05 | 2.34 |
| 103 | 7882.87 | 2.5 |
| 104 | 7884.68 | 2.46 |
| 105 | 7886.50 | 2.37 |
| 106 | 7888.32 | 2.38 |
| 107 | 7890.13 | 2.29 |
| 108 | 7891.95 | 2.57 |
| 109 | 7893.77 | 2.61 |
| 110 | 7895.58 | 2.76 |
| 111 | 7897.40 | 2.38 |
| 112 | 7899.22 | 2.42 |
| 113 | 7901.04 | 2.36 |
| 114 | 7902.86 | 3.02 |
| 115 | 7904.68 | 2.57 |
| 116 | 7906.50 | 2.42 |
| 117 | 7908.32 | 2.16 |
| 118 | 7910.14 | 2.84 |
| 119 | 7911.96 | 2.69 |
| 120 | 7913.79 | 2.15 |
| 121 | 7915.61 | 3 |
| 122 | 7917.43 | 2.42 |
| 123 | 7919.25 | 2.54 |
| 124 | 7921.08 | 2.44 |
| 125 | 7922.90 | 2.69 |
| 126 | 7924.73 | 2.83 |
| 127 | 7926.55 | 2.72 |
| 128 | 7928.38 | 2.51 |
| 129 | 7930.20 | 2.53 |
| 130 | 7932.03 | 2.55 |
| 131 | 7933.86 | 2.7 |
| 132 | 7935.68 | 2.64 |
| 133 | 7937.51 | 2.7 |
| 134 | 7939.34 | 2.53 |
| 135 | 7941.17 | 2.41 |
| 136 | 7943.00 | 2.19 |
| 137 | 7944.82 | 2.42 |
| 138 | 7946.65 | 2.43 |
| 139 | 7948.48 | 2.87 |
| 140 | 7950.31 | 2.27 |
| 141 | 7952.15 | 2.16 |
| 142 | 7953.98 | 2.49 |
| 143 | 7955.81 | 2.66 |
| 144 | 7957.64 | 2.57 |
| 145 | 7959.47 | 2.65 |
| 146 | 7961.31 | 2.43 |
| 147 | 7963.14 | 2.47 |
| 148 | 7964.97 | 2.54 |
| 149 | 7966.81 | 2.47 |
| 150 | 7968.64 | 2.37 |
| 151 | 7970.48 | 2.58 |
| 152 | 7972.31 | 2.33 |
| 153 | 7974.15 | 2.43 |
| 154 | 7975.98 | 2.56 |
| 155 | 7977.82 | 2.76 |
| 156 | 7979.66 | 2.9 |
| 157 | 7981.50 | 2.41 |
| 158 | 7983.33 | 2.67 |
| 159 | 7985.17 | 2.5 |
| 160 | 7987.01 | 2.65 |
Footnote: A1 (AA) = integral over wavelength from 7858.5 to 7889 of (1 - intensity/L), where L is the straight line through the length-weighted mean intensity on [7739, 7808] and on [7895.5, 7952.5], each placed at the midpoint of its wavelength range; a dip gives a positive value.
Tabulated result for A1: 0.73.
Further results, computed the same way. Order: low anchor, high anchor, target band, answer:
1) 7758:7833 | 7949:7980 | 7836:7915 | 0.6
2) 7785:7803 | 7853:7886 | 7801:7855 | -1.0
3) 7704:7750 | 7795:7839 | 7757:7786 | -0.8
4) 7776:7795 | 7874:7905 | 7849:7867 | 0.2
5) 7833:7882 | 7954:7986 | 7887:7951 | -1.1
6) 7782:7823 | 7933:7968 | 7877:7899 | 0.4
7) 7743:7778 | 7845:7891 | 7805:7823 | -0.9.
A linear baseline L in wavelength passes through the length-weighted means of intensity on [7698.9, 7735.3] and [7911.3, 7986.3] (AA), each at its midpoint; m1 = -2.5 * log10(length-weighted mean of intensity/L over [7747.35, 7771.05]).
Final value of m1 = -0.13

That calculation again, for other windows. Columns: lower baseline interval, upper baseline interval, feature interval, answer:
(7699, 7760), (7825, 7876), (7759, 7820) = -0.047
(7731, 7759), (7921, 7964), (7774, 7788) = 0.085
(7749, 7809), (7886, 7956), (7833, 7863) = 0.027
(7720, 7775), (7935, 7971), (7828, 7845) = -0.022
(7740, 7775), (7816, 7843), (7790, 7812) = -0.019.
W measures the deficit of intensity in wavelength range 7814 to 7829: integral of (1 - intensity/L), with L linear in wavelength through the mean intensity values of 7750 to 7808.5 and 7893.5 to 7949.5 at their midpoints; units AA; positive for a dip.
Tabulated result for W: 0.4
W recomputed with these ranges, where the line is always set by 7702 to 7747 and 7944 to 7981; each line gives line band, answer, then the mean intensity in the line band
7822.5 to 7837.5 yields -0.4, 2.42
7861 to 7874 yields -0.5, 2.49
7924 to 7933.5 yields -0.6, 2.63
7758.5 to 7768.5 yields -1.6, 2.63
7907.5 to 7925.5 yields -0.8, 2.58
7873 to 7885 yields -0.3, 2.48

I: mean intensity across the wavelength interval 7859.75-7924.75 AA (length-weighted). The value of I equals 2.51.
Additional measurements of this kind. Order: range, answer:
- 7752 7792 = 2.47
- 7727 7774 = 2.45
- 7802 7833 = 2.53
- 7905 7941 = 2.58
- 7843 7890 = 2.44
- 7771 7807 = 2.4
